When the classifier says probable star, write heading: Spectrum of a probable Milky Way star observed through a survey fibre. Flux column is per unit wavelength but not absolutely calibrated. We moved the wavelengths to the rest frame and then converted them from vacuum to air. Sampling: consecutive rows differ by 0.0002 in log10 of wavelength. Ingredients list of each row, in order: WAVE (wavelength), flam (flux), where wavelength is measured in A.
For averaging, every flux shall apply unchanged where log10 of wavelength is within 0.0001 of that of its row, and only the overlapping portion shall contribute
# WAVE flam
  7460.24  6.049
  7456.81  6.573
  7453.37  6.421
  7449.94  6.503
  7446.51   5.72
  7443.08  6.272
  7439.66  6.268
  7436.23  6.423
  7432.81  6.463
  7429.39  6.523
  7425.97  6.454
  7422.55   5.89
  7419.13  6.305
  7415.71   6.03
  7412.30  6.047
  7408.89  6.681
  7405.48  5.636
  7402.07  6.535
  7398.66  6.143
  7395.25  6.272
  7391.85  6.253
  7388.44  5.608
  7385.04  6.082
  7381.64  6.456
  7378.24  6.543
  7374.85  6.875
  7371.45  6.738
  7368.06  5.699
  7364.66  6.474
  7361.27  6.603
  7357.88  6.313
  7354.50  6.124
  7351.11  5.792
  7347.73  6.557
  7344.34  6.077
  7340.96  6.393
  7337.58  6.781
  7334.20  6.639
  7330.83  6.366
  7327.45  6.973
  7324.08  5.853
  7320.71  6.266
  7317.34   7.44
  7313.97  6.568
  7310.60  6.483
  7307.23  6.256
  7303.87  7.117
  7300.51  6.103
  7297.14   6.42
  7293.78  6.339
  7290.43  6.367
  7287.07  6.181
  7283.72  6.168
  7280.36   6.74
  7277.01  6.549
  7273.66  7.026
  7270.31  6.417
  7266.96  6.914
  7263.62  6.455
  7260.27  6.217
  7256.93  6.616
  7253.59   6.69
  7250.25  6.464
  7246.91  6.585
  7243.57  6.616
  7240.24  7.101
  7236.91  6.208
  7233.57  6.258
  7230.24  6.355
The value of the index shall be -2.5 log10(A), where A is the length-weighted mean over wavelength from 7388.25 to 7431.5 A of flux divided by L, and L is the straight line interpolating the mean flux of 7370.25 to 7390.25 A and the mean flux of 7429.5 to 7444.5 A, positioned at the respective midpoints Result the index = 0.03 mag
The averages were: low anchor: 6.37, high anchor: 6.38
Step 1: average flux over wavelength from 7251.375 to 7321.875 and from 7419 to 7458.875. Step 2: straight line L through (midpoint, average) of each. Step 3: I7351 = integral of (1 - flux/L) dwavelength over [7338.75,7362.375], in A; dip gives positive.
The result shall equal 0.65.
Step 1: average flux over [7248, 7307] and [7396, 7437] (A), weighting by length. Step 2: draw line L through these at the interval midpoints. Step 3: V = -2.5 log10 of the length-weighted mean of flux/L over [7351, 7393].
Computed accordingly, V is 0.01 mag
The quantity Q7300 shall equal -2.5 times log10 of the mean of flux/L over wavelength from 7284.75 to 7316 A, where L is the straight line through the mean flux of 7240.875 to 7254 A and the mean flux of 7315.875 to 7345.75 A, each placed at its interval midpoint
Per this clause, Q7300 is 0.02 mag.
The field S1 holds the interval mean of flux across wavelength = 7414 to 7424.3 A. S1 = 6.07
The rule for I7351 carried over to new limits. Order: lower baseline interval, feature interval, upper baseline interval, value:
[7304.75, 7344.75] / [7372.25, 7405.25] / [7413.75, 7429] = 0.1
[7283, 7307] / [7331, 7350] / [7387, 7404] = -0.5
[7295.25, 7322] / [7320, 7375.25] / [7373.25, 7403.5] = 0.6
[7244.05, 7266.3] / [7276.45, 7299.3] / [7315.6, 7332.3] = 0.6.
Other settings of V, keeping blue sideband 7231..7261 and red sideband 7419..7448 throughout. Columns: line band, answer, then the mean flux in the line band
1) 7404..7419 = 0.028 mag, 6.13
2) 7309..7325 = -0.021 mag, 6.55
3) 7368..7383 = -0.034 mag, 6.55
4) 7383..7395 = 0.052 mag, 6.03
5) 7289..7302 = 0.026 mag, 6.31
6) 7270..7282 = -0.037 mag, 6.71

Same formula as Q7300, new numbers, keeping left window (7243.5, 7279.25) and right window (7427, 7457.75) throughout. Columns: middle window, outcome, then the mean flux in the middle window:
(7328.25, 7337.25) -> -0.02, 6.59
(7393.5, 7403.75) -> 0.02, 6.32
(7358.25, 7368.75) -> 0.02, 6.31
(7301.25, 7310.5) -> -0.01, 6.59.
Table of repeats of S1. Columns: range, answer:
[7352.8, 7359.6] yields 6.22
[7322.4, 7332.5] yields 6.4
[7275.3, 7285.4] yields 6.49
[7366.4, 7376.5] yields 6.44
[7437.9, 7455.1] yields 6.24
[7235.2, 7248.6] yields 6.62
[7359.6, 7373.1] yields 6.38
